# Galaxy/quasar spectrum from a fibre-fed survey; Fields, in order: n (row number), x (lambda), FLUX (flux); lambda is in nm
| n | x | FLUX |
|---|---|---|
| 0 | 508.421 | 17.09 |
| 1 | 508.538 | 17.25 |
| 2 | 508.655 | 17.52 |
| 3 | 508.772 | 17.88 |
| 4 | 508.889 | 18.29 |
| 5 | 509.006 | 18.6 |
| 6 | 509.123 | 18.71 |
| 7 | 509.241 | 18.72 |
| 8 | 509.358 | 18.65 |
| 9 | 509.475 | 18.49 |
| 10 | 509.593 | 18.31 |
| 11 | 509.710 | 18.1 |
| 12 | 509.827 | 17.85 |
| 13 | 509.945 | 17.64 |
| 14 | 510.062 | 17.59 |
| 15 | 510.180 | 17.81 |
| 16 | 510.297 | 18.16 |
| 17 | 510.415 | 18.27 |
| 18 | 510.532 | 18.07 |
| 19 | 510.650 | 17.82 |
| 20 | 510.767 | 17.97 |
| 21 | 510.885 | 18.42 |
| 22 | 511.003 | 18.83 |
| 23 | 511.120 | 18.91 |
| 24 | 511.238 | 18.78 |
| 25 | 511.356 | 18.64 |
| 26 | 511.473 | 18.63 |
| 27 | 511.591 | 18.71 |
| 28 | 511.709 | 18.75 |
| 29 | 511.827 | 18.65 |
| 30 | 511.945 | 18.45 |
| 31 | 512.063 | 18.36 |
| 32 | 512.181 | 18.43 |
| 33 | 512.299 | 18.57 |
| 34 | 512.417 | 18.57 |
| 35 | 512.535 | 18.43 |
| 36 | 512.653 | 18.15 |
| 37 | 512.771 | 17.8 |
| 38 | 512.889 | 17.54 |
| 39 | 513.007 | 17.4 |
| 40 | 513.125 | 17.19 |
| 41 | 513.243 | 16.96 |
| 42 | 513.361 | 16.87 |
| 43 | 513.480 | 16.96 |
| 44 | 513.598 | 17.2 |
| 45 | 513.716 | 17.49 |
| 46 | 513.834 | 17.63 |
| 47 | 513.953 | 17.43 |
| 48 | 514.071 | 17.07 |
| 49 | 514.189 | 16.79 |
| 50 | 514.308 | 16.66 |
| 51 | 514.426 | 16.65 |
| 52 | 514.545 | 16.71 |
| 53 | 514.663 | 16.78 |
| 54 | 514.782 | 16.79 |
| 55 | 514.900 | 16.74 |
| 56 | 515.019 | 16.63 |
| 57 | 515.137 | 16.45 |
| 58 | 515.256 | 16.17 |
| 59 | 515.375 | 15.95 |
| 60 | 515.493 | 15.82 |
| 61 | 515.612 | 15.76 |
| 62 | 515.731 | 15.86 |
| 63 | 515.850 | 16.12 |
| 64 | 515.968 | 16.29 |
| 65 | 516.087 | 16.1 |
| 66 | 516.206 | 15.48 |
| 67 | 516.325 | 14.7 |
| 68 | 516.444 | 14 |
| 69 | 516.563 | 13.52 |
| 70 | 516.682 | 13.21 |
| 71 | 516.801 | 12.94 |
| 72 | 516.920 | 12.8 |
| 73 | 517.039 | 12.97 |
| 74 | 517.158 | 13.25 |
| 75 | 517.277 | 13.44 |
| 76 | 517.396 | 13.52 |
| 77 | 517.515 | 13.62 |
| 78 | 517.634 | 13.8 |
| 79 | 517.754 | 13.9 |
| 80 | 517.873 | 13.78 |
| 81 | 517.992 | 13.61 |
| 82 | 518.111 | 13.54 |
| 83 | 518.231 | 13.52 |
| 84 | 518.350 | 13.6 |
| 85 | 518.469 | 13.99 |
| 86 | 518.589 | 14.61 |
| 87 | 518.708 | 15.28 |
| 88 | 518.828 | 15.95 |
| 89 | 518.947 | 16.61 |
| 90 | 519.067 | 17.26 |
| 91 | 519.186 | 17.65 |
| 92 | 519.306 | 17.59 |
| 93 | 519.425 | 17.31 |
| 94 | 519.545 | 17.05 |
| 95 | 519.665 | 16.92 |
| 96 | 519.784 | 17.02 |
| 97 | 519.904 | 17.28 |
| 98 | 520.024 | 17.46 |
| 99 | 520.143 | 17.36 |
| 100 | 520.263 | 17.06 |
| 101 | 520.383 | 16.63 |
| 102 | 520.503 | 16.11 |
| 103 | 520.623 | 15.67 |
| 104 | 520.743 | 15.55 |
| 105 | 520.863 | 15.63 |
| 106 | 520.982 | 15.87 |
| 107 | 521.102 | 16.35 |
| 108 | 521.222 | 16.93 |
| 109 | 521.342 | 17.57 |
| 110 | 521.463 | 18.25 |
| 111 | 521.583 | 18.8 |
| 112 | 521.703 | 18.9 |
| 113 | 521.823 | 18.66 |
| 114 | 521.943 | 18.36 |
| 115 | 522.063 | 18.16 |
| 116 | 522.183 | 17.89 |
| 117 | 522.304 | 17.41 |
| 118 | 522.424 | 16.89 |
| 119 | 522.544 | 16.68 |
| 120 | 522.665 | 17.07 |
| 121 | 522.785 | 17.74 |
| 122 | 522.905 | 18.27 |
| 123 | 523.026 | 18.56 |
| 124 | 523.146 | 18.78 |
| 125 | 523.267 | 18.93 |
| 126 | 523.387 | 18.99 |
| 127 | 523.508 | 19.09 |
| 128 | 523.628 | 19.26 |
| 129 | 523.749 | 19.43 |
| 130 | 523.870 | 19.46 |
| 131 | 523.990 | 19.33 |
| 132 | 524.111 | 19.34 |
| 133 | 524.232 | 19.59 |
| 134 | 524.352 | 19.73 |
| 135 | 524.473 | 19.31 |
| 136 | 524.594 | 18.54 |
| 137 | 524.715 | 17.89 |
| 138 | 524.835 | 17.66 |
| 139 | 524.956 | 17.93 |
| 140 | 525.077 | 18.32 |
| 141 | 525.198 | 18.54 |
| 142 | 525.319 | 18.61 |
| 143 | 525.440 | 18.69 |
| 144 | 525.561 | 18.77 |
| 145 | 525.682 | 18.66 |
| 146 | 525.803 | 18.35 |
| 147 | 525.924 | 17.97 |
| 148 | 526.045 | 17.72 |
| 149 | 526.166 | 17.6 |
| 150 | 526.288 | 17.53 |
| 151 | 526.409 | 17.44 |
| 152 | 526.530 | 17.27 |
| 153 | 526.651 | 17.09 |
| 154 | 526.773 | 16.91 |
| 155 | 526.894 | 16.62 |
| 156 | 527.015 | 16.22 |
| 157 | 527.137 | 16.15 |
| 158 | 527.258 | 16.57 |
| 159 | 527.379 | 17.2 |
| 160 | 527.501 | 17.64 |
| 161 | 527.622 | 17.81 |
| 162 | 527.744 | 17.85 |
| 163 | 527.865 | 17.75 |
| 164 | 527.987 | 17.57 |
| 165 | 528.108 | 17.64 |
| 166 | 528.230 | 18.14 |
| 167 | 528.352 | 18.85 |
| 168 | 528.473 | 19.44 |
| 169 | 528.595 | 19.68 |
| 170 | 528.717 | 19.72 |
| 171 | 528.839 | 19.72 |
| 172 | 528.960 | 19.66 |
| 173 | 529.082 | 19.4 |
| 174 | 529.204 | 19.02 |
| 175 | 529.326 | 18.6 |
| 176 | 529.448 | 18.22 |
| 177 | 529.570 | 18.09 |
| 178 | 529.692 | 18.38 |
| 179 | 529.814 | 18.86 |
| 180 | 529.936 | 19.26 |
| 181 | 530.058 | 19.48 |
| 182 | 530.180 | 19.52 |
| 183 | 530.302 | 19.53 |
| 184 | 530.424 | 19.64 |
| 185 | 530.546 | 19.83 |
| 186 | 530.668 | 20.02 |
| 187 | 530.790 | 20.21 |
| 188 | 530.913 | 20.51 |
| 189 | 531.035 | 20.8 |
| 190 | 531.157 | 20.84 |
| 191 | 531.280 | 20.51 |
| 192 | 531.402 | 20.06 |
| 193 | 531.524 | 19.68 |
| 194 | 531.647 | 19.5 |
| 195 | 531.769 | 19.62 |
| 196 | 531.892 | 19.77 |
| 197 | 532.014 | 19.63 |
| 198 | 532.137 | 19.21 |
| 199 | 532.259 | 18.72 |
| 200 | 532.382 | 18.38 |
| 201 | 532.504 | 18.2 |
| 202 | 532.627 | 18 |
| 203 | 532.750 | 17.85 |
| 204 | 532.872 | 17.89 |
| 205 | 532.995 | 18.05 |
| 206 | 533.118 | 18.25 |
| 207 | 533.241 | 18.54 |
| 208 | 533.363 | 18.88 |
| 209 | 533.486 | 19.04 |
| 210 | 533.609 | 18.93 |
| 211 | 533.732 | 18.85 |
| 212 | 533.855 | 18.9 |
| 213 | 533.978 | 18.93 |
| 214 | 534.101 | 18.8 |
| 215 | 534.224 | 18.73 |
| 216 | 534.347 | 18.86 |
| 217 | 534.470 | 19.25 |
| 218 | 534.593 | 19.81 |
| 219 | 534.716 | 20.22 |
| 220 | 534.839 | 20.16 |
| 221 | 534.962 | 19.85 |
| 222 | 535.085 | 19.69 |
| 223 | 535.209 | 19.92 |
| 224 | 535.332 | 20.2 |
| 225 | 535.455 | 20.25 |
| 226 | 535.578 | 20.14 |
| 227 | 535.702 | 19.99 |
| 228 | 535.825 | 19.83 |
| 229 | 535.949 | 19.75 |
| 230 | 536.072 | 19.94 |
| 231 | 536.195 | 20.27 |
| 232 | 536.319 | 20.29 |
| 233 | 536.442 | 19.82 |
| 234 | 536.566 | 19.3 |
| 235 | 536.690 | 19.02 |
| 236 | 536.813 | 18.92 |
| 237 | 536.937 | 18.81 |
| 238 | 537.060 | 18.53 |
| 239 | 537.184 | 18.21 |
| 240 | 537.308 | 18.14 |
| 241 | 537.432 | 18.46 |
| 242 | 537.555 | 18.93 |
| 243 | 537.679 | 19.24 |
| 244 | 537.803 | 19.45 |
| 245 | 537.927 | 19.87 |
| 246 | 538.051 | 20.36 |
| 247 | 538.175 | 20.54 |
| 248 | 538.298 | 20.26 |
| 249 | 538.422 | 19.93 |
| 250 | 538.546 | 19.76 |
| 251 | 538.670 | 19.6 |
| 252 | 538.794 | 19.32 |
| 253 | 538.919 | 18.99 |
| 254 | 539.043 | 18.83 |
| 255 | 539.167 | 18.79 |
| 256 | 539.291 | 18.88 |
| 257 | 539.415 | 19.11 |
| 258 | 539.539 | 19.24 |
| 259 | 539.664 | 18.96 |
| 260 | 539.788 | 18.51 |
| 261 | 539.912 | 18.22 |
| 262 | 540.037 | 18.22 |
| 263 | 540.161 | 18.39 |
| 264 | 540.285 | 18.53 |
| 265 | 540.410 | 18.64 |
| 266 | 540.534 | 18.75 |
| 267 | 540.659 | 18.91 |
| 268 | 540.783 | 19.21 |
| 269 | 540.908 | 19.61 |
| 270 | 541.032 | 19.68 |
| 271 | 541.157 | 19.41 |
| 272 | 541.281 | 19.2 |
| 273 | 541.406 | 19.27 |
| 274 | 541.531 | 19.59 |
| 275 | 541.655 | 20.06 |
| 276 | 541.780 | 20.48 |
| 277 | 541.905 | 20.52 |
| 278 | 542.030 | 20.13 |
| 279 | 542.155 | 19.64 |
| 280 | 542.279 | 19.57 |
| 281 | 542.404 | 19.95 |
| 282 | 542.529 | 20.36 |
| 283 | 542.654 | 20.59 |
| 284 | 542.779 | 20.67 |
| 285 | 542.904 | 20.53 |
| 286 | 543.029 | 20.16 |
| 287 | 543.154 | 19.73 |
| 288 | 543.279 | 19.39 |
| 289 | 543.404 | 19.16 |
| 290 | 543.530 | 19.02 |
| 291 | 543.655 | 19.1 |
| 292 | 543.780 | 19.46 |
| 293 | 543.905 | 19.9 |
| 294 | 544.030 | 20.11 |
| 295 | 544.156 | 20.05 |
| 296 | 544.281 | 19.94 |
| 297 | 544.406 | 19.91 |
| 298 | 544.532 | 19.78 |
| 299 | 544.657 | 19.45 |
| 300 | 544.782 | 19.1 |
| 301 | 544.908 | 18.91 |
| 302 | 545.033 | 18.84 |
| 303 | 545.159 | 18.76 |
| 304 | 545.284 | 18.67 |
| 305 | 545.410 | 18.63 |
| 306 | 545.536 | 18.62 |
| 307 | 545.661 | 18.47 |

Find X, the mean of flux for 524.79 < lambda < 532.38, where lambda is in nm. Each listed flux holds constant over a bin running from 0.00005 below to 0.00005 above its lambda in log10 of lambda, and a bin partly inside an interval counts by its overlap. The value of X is 18.6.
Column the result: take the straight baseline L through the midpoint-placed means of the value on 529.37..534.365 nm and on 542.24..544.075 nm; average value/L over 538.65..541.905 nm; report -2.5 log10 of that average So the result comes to 0.03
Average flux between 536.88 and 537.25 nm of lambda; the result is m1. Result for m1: 18.5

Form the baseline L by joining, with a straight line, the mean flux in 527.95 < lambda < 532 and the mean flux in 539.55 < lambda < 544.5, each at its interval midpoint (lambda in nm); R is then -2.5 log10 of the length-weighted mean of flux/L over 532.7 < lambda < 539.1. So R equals 0.01 mag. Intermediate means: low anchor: 19.4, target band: 19.3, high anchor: 19.5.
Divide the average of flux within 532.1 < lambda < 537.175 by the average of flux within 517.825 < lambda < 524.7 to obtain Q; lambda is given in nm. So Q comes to 1.11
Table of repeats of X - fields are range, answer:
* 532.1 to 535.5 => 19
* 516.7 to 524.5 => 16.7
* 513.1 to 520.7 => 15.7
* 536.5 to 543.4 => 19.4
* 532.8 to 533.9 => 18.6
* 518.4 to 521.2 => 16.4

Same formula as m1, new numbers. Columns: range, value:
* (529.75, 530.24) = 19.3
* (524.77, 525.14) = 18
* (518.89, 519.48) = 17.3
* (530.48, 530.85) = 20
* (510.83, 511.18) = 18.7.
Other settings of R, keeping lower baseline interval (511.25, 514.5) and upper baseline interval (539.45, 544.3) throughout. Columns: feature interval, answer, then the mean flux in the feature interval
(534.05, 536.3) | -0.04 mag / 19.8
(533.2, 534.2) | 0.01 mag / 18.9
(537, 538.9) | 0.00 mag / 19.4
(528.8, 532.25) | -0.04 mag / 19.5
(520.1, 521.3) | 0.12 mag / 16.3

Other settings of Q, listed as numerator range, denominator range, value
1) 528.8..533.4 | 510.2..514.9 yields 1.08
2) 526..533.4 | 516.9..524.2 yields 1.12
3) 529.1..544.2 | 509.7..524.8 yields 1.14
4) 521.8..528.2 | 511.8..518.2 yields 1.13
